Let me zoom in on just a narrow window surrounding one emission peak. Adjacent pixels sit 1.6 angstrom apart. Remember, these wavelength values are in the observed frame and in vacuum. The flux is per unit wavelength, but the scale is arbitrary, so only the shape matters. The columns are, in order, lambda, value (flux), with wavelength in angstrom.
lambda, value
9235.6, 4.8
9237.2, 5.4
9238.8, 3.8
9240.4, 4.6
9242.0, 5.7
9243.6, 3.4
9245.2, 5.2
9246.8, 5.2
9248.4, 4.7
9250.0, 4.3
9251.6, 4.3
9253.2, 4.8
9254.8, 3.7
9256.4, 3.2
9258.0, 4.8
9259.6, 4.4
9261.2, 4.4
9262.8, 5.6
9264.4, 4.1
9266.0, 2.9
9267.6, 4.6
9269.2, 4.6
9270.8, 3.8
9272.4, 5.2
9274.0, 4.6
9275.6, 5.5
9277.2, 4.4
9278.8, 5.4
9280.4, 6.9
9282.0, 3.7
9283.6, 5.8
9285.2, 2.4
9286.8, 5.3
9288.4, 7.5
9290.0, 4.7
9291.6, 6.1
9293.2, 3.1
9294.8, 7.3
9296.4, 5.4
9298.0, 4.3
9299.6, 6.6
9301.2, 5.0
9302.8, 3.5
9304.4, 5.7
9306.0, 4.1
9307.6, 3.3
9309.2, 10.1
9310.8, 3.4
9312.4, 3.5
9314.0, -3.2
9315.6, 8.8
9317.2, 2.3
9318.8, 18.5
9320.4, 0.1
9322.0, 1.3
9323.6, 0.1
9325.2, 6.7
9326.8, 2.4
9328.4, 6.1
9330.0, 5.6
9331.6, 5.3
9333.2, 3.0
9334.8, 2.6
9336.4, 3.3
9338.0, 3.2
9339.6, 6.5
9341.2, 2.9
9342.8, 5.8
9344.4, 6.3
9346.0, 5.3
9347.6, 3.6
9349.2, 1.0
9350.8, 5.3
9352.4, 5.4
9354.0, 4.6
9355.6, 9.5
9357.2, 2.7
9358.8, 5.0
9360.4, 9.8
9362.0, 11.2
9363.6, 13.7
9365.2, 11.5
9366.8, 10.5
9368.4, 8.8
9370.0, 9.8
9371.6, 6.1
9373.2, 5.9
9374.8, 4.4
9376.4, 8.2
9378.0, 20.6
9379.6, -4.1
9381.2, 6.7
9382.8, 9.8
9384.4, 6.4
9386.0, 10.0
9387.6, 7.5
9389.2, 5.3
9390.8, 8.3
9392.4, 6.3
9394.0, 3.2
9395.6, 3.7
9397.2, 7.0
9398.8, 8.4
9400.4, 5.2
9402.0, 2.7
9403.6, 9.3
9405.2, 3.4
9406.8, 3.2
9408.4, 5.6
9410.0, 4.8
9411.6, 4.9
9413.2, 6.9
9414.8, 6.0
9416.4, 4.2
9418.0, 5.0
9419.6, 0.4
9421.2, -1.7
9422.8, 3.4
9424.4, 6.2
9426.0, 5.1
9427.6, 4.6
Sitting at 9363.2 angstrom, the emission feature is [S II] 6716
